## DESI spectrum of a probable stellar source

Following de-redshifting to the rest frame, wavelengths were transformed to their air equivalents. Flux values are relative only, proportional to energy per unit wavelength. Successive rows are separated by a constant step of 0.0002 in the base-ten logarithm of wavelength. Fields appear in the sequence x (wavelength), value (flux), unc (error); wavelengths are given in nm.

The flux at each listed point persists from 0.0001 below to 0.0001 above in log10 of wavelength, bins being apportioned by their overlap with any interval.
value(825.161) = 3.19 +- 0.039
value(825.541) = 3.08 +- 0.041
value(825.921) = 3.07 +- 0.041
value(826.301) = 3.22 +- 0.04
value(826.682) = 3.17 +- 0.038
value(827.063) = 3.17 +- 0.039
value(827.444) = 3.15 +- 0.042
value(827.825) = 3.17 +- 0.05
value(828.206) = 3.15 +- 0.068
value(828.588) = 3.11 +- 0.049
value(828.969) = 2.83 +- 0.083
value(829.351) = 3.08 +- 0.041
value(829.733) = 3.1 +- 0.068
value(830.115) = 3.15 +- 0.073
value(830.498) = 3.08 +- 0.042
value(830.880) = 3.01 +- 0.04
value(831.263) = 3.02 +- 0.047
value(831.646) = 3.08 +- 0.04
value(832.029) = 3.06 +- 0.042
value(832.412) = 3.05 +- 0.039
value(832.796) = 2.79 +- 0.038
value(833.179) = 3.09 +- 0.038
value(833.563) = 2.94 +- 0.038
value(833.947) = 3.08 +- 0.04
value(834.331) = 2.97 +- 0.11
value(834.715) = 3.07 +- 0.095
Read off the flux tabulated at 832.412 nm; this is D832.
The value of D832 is 3.05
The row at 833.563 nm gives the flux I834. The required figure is 2.94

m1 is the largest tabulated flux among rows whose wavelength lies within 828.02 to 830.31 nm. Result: 3.15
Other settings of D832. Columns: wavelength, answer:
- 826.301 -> 3.22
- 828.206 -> 3.15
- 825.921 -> 3.07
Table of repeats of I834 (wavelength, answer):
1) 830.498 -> 3.08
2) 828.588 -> 3.11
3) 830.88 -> 3.01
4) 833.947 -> 3.08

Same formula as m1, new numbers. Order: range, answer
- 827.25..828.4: 3.17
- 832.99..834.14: 3.09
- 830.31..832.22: 3.08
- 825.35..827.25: 3.22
